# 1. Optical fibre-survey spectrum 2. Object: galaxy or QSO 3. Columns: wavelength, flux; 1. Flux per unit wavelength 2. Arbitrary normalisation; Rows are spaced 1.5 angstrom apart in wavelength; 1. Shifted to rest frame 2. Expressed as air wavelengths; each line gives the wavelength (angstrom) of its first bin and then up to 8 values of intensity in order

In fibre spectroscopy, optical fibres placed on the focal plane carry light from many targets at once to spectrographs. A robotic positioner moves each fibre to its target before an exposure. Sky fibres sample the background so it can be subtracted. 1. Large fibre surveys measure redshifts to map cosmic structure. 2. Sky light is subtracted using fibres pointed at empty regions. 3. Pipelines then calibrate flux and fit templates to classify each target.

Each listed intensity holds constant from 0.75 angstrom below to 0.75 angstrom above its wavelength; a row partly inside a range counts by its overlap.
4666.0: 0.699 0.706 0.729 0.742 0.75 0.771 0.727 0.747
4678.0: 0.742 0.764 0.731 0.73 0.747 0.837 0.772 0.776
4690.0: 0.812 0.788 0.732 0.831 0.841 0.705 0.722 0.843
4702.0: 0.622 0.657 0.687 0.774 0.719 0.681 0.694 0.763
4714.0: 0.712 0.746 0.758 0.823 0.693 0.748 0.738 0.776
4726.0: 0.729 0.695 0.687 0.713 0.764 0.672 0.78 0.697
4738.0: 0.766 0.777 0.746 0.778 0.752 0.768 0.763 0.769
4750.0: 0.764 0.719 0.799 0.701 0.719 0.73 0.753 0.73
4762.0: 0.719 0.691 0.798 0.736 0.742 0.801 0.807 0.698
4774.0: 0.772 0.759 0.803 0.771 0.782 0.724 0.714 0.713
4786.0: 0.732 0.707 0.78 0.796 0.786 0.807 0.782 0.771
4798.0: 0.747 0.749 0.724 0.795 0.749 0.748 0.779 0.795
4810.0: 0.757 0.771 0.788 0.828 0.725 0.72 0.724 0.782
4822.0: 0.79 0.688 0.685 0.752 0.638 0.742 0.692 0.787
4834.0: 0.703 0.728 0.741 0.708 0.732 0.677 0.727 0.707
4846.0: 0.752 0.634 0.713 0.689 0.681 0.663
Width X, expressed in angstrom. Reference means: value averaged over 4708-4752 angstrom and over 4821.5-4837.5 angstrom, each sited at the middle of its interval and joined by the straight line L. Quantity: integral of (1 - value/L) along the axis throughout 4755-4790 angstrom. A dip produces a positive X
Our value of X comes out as -0.72 angstrom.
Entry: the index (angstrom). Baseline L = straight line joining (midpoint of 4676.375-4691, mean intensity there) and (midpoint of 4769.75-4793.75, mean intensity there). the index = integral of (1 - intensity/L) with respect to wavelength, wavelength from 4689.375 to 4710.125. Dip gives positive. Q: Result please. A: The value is 0.6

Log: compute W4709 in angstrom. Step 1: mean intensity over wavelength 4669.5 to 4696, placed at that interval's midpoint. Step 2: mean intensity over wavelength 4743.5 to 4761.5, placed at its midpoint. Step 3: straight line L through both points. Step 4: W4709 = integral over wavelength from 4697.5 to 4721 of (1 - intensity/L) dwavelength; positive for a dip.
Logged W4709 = 1.0 angstrom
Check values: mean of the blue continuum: 0.766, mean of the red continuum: 0.747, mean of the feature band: 0.726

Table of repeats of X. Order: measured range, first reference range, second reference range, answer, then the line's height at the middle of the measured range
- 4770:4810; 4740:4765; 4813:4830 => -1.1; 0.741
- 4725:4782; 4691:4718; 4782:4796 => 0.2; 0.749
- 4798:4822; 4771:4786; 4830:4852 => -1.0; 0.732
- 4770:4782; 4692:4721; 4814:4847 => -0.6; 0.732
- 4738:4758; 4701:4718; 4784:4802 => -0.5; 0.735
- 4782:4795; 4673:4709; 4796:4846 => -0.2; 0.744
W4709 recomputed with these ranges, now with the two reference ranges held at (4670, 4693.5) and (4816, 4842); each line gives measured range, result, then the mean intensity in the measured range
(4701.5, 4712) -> 0.8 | 0.694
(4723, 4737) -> 0.4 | 0.725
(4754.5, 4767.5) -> 0.1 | 0.733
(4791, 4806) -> -0.7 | 0.767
